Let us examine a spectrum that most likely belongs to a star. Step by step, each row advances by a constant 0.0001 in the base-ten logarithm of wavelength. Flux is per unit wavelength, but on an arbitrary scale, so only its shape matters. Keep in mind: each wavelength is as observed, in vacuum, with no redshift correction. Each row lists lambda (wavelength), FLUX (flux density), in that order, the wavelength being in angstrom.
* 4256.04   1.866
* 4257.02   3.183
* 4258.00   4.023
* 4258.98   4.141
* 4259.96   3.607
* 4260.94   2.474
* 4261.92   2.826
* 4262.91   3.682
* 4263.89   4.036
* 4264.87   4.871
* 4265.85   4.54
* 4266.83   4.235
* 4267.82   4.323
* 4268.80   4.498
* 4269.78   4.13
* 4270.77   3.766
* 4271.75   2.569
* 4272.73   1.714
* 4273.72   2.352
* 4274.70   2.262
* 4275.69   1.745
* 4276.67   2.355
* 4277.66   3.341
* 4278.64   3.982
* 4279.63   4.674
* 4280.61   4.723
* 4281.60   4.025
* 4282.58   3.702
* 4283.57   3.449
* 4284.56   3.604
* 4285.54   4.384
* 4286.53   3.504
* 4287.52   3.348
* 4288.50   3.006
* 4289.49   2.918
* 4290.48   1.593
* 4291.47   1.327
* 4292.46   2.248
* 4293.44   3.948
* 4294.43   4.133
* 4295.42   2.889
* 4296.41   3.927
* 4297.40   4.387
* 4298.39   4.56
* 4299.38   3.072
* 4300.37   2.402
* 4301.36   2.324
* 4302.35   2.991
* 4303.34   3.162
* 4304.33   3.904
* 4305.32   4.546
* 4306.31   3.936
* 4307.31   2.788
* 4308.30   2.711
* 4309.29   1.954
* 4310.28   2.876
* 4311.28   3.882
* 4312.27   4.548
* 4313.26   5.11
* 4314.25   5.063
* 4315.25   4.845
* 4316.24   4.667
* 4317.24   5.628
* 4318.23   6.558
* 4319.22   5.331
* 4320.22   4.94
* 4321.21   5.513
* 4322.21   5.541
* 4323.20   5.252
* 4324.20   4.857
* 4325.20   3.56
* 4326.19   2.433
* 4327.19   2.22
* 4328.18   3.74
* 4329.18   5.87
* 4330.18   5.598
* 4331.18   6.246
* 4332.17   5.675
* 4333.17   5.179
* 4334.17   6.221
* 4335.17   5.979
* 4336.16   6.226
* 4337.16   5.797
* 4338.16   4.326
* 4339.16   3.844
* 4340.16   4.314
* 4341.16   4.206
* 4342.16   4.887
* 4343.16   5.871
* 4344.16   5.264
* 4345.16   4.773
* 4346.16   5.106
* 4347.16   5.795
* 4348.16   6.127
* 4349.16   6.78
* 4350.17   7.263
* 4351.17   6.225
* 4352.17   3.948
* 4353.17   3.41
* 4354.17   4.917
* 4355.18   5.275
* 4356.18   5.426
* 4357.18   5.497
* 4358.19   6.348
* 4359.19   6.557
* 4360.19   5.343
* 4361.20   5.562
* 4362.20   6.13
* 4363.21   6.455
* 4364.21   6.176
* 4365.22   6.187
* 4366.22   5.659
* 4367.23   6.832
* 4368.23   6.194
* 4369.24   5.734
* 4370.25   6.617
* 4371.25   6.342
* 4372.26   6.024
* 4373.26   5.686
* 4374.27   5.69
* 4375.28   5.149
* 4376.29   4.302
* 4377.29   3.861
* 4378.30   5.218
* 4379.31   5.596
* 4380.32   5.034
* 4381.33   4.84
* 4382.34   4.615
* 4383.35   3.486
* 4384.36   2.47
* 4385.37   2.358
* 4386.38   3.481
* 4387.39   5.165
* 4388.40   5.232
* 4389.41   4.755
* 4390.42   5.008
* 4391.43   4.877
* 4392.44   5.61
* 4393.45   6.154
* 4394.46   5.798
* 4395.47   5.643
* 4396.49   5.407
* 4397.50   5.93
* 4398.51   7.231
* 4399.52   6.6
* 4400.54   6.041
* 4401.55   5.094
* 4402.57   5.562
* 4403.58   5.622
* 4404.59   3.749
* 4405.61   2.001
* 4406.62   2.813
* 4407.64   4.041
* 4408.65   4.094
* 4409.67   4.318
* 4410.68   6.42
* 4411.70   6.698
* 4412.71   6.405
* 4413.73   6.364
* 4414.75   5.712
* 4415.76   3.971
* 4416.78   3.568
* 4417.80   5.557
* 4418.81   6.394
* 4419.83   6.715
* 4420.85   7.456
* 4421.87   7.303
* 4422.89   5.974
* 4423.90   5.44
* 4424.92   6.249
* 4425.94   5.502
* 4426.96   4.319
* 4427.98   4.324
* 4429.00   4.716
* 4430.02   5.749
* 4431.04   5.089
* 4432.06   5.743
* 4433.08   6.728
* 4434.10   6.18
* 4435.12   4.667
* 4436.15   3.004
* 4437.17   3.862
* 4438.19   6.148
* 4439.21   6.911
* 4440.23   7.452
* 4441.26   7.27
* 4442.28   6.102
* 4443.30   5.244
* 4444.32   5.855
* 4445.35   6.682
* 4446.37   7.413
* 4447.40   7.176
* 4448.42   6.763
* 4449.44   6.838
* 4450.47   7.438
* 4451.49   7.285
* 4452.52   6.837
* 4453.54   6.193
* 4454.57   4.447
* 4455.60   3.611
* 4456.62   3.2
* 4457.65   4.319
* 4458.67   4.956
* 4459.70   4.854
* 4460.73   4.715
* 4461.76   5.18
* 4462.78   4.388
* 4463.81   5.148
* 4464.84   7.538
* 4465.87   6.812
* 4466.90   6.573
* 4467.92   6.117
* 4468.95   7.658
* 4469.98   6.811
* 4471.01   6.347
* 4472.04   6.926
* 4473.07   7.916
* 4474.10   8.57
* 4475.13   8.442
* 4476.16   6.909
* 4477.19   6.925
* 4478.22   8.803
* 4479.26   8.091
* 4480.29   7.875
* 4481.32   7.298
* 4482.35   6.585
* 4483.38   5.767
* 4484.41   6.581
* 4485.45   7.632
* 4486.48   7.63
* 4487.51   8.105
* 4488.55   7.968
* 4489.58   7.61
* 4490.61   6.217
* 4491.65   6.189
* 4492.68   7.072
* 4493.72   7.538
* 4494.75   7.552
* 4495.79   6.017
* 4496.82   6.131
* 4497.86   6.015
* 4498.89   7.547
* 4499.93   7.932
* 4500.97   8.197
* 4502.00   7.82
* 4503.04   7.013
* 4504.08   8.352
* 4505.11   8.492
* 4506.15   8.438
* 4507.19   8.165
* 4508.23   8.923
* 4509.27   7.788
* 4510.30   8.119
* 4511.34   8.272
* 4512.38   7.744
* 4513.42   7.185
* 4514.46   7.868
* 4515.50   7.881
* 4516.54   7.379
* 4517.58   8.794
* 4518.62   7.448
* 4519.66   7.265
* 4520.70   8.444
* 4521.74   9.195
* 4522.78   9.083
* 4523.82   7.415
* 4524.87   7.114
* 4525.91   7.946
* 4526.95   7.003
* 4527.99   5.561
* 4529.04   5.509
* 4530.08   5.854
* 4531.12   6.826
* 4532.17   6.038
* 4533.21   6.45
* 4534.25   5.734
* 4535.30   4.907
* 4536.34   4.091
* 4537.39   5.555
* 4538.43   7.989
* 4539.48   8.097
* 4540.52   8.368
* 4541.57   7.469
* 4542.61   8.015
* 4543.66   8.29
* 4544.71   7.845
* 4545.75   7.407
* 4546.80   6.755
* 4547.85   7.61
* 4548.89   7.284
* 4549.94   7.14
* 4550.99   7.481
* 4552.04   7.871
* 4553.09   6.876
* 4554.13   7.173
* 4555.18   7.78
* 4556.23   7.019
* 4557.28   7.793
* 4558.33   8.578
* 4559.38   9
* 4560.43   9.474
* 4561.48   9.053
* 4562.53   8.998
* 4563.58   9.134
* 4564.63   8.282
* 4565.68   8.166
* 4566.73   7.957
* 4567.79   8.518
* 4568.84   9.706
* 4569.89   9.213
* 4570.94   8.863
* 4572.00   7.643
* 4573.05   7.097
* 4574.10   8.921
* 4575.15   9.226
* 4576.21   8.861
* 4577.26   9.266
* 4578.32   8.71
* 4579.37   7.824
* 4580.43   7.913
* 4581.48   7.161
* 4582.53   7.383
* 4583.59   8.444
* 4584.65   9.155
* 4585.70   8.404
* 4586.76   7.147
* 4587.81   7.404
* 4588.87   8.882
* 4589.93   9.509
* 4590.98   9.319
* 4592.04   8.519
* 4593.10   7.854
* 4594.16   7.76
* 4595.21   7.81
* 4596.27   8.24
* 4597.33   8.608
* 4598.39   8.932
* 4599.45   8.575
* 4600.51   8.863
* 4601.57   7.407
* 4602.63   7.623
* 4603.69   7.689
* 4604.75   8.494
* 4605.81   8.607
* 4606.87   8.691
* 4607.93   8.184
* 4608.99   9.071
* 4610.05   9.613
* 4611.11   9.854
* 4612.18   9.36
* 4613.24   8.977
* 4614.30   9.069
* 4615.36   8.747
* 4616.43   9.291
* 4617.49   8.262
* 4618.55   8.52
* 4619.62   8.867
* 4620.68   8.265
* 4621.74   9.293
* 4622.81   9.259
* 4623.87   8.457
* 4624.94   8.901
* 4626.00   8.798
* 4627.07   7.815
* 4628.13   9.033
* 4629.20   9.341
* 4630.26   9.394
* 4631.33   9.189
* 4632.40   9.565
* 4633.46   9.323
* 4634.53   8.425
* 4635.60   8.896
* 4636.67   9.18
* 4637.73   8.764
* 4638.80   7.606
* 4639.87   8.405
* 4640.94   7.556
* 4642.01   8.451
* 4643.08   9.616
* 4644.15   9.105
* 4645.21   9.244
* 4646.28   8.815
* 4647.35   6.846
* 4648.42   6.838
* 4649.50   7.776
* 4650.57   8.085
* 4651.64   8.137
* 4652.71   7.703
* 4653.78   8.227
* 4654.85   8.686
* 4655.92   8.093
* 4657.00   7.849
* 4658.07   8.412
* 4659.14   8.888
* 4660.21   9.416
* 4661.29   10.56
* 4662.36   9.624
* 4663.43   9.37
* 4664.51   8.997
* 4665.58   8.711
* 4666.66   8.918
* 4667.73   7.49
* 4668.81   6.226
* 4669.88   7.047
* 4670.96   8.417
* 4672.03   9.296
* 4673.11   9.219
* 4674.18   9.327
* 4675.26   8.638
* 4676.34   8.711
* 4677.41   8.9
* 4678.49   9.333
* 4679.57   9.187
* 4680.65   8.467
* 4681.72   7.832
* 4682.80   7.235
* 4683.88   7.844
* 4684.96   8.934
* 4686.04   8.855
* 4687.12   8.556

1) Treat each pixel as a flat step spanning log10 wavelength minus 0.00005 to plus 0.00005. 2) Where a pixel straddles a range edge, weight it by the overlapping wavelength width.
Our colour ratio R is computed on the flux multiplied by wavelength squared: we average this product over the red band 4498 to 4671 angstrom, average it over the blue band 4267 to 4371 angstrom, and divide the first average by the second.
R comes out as 2.06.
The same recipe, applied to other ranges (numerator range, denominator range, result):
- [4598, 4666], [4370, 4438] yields 1.85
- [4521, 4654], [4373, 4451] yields 1.63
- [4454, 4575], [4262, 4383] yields 1.75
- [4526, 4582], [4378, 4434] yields 1.57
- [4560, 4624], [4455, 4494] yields 1.37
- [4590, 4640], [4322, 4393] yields 1.88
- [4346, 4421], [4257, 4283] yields 1.59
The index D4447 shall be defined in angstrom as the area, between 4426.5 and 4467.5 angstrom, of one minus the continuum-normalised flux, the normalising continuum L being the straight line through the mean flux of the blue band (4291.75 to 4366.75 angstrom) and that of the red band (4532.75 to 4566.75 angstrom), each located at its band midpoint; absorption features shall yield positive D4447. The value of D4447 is 3.7 angstrom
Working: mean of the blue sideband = 4.75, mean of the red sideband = 7.56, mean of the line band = 5.7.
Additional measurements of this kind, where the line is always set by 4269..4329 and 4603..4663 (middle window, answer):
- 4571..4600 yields -1.3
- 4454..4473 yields 1.8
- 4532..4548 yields 0.8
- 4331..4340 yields -2.6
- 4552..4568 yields -1.3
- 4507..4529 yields -2.6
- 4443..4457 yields -0.4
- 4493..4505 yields -1.1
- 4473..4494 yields -3.1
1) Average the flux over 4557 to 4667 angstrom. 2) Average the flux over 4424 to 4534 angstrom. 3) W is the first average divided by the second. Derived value 1.3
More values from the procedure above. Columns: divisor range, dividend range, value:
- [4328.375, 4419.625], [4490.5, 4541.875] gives 1.37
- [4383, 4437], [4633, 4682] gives 1.65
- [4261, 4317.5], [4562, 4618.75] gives 2.41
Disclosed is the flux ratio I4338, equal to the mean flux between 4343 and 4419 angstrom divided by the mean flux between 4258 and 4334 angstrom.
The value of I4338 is 1.4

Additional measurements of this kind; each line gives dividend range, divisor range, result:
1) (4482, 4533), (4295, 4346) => 1.67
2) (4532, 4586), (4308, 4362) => 1.56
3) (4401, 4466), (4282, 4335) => 1.38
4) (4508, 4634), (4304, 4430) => 1.58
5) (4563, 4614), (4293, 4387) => 1.75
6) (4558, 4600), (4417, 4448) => 1.44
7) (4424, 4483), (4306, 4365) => 1.22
